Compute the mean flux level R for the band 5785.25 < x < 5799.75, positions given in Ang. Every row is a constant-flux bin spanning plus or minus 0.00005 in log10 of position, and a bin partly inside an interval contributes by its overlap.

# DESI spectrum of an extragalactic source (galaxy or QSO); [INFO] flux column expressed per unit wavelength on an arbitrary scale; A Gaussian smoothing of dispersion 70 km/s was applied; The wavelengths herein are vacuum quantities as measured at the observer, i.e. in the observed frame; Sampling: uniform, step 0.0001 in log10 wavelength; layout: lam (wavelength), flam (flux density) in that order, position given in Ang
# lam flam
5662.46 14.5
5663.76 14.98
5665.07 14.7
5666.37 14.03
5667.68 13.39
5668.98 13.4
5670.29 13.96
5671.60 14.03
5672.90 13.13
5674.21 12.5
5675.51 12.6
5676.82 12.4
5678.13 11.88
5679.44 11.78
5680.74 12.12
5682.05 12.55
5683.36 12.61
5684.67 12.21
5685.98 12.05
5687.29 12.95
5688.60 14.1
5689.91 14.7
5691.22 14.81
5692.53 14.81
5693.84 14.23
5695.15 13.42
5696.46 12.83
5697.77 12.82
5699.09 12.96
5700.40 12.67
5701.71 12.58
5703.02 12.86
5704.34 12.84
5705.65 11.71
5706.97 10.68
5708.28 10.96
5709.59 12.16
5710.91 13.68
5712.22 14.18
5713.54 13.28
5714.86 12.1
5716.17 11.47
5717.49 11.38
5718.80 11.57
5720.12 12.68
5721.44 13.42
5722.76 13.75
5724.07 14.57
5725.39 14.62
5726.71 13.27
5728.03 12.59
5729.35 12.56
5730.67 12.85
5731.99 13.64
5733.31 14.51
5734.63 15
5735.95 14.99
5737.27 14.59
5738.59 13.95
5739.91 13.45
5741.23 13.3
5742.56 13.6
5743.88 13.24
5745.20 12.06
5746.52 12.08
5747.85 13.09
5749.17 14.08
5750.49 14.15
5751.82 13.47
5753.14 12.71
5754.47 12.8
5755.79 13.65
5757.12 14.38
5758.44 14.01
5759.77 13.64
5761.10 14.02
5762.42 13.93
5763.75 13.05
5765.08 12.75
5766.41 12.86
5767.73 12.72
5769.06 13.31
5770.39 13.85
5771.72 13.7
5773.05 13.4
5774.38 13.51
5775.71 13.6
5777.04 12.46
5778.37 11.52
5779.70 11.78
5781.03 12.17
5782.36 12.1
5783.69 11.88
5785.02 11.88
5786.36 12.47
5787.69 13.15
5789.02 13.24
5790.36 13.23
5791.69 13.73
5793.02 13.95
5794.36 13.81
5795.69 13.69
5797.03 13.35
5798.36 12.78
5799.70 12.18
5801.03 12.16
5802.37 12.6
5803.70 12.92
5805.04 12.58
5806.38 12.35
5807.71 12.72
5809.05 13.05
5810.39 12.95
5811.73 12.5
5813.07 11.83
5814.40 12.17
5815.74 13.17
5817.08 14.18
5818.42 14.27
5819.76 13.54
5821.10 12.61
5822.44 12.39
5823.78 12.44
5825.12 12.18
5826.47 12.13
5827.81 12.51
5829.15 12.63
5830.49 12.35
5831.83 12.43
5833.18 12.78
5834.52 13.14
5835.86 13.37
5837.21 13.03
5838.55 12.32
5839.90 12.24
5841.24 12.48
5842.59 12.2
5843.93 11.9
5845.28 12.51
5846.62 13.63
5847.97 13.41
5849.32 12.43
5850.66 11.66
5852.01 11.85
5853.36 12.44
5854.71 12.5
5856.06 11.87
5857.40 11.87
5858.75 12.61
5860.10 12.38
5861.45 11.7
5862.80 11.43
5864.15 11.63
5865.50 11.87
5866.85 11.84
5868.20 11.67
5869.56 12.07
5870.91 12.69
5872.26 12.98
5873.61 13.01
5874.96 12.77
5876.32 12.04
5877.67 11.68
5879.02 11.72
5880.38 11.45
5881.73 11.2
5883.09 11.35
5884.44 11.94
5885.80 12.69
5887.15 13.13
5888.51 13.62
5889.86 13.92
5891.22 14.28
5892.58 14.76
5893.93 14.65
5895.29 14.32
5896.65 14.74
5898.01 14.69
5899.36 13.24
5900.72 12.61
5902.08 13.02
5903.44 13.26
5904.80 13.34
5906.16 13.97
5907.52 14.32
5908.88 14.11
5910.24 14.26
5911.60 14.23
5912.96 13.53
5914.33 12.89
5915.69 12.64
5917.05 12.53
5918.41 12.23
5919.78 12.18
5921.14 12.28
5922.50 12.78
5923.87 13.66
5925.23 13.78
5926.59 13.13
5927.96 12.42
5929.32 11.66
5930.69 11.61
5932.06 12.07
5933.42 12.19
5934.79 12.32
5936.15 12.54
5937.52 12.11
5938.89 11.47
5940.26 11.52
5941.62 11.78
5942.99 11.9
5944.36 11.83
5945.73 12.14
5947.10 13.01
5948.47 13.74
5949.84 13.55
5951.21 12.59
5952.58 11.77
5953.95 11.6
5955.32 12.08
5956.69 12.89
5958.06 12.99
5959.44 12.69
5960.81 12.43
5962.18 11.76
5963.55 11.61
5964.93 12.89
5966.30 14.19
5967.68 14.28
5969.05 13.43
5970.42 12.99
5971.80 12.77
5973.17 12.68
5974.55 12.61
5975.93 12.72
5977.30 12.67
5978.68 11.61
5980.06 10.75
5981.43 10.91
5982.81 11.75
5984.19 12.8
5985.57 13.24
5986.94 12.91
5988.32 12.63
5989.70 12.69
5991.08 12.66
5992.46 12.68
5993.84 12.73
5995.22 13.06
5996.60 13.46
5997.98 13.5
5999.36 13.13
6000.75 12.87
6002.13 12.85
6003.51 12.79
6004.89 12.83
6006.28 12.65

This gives 13.2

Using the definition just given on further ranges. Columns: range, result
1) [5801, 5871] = 12.5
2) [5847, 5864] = 12.2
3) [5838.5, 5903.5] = 12.6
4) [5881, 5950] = 13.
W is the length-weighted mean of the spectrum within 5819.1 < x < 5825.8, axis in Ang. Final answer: 12.6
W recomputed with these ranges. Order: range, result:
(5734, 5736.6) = 15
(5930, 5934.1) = 11.9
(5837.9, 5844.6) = 12.2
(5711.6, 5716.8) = 12.7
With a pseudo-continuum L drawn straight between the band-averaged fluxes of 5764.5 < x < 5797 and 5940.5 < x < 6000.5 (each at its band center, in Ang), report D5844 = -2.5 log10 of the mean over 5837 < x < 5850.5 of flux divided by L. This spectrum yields 0.02 mag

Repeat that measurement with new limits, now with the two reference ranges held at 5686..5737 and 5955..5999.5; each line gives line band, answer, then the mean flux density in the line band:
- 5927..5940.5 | 0.06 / 12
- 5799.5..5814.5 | 0.04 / 12.5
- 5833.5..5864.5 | 0.04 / 12.4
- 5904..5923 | -0.04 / 13.2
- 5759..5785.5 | 0.01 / 12.9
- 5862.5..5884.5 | 0.08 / 12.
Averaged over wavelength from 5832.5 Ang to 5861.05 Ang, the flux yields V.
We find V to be 12.5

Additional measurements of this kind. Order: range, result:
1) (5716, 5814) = 13.1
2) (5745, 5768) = 13.3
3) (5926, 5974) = 12.5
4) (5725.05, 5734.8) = 13.5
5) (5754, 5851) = 12.9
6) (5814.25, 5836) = 12.8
